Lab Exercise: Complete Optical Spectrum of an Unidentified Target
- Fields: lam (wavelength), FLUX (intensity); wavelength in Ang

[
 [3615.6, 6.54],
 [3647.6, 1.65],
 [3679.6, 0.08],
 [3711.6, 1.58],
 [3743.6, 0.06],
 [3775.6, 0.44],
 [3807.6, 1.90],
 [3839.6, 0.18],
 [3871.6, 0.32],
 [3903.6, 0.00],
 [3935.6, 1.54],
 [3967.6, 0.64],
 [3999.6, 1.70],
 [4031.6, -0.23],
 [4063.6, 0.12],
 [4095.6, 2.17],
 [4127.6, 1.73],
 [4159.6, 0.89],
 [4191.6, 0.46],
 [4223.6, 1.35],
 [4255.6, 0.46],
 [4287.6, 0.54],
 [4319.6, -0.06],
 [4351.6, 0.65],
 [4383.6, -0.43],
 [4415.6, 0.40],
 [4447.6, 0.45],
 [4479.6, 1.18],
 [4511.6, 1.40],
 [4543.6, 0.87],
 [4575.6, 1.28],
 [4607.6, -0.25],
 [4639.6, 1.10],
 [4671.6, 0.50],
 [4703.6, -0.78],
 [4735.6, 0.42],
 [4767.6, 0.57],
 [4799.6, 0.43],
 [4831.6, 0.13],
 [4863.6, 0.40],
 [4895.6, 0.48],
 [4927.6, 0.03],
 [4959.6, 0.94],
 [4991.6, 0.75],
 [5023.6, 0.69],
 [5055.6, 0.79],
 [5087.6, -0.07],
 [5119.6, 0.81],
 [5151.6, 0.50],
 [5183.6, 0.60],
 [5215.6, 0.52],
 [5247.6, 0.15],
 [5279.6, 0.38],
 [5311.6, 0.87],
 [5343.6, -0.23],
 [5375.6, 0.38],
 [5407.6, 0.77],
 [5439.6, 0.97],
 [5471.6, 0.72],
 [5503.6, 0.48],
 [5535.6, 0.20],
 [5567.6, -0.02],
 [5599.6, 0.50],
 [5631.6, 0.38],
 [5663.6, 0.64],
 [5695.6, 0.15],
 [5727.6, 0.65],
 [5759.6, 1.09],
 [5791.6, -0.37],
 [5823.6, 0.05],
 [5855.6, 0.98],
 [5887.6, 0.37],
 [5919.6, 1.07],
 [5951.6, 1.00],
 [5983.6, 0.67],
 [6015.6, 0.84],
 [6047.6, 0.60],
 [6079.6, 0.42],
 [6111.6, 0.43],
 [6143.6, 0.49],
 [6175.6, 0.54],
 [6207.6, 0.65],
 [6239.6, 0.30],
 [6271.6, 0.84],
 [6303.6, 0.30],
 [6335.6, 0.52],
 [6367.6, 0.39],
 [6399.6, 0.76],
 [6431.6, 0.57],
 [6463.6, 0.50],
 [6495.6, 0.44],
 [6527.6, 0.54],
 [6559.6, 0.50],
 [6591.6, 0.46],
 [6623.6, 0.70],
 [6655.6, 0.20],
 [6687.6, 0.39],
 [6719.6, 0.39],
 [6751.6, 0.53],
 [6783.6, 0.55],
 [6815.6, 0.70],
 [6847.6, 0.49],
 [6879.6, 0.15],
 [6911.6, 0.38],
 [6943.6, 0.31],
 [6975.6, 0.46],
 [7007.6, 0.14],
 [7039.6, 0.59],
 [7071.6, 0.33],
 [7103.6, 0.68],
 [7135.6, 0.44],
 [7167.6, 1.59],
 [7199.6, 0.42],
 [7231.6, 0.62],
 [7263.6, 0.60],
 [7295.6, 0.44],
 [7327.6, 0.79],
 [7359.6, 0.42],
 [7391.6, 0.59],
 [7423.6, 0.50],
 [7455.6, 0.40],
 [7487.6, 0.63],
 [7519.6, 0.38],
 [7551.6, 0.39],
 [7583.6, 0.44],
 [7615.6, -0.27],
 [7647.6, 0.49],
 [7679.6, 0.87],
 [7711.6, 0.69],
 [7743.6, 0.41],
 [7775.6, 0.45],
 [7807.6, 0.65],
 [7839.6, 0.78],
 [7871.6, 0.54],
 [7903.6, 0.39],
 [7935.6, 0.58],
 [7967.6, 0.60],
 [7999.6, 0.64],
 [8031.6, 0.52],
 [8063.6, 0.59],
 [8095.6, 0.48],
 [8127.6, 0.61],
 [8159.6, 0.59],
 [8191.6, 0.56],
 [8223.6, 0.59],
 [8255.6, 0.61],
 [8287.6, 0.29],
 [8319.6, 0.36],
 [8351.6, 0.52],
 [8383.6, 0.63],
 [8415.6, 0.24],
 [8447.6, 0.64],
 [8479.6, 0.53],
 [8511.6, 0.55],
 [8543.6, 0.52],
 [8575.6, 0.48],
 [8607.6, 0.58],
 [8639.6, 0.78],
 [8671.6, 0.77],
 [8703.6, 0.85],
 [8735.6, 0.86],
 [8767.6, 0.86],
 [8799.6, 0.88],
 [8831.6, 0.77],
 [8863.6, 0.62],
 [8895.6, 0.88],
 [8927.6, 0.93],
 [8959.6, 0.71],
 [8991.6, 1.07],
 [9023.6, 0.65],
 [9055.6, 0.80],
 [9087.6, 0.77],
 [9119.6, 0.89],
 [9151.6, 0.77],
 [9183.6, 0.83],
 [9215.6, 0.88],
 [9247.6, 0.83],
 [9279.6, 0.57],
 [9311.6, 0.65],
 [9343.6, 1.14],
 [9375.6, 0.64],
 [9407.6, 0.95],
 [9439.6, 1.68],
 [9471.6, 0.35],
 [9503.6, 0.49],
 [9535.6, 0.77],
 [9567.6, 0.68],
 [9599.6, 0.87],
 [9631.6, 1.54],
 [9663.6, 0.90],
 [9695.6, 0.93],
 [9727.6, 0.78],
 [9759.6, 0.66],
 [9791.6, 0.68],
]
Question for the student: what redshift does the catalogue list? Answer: 0.921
